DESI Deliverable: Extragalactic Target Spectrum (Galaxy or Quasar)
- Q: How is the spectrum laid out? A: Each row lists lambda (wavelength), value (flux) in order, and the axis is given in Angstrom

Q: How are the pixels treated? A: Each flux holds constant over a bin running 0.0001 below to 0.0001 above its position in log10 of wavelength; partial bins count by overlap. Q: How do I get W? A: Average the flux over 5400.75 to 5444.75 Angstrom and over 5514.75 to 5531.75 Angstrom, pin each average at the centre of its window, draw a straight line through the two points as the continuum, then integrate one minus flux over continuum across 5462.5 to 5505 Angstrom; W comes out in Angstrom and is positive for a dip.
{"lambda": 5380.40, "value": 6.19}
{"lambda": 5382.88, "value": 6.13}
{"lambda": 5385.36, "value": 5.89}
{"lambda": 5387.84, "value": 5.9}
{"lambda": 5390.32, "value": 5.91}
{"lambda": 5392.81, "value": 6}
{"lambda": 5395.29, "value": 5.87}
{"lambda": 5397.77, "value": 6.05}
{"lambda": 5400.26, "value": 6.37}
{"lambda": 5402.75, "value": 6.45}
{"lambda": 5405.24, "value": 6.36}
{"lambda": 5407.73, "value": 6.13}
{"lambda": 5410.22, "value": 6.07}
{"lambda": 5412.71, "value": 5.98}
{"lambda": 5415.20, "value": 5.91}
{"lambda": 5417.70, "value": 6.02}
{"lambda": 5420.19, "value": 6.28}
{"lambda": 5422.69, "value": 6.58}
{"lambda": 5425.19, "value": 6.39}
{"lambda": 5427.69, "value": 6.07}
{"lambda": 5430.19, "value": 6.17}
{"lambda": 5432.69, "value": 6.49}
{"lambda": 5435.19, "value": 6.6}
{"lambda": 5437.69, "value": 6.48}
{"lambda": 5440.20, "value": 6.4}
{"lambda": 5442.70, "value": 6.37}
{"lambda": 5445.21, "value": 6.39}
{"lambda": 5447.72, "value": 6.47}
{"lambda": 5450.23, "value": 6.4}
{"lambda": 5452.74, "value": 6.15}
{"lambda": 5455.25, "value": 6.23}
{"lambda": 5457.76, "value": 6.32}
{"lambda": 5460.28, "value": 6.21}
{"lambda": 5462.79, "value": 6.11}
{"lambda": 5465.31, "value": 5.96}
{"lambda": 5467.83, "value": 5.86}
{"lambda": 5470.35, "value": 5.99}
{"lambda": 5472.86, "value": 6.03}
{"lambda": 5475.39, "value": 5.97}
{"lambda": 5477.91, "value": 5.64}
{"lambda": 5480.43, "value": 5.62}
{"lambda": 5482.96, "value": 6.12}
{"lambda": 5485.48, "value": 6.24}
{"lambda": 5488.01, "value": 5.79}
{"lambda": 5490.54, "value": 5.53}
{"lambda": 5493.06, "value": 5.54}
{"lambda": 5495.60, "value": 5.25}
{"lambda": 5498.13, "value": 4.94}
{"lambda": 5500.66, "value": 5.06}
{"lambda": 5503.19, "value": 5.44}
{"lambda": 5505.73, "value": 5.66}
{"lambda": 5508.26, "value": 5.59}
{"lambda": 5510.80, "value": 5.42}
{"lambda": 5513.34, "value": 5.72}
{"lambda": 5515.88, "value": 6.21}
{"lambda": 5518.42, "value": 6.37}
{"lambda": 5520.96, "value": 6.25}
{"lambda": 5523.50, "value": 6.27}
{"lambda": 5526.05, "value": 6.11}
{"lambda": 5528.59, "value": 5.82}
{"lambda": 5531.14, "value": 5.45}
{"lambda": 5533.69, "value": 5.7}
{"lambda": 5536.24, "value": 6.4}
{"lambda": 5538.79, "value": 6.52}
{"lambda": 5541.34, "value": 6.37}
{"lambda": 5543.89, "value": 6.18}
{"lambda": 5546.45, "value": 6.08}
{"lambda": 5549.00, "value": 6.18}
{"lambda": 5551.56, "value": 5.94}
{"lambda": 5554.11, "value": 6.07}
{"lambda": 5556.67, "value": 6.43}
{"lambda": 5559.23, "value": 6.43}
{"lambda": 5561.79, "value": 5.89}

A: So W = 3.2 Angstrom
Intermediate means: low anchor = 6.28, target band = 5.7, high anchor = 6.09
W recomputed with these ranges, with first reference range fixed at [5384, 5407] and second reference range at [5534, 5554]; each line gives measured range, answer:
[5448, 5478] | 0.2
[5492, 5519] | 2.8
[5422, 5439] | -0.8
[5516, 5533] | 0.4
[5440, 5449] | -0.4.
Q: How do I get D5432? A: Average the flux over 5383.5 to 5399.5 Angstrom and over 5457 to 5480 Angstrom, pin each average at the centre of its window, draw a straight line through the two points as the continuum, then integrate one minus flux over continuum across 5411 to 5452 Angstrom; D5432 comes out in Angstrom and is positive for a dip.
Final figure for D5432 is -2.3 Angstrom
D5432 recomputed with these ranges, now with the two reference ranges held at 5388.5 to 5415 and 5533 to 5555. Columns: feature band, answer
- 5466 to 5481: 0.7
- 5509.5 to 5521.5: 0.4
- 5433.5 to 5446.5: -0.7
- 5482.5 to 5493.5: 0.5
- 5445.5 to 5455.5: -0.3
